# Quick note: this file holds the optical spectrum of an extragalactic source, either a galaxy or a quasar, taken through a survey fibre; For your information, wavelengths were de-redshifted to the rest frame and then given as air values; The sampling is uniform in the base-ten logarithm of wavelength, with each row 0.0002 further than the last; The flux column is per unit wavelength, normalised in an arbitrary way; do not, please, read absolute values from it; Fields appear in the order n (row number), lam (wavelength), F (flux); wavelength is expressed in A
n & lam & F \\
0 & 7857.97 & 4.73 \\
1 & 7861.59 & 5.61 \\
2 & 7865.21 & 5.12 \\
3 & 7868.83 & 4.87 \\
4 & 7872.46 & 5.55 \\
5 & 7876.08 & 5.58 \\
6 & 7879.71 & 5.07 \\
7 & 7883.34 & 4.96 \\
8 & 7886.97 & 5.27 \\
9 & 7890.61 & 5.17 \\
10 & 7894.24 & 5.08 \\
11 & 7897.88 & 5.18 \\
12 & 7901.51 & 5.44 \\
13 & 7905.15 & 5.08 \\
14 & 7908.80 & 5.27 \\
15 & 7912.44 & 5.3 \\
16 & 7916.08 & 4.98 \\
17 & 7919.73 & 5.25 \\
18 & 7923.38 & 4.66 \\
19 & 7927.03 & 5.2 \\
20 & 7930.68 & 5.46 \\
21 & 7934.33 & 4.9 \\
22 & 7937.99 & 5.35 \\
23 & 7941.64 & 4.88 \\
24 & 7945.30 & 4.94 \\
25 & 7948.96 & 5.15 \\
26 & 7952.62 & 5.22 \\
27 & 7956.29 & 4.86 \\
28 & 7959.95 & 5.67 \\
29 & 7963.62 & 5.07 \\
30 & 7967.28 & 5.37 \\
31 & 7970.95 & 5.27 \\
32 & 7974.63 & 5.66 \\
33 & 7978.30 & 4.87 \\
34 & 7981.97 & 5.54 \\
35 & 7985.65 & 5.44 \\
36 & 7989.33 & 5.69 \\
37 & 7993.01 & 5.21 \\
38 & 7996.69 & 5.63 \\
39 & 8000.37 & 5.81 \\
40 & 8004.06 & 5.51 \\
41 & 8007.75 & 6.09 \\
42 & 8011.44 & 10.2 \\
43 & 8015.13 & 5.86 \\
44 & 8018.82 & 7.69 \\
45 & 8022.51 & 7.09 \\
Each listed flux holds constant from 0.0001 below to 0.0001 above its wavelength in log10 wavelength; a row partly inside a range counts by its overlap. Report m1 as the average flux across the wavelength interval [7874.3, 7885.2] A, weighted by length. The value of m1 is 5.2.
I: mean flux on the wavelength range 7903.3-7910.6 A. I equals 5.17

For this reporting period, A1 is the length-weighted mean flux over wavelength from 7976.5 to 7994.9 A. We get 5.35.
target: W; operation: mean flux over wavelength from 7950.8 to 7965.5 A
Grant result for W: 5.21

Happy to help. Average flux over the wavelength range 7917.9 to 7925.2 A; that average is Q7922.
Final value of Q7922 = 4.95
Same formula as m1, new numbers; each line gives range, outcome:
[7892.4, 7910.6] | 5.21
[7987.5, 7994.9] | 5.45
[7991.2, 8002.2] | 5.55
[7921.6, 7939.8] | 5.11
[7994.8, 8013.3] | 6.64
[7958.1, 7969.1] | 5.37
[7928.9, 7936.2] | 5.18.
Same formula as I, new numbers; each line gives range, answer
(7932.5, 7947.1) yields 5.02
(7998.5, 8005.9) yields 5.66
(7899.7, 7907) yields 5.25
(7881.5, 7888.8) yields 5.11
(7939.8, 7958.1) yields 5.01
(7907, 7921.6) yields 5.2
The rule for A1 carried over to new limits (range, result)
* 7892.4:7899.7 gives 5.14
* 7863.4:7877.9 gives 5.28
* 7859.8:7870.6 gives 5.2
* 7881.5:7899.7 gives 5.13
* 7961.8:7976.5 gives 5.34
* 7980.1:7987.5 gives 5.49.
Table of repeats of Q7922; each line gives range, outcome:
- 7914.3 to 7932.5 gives 5.11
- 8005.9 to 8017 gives 7.38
